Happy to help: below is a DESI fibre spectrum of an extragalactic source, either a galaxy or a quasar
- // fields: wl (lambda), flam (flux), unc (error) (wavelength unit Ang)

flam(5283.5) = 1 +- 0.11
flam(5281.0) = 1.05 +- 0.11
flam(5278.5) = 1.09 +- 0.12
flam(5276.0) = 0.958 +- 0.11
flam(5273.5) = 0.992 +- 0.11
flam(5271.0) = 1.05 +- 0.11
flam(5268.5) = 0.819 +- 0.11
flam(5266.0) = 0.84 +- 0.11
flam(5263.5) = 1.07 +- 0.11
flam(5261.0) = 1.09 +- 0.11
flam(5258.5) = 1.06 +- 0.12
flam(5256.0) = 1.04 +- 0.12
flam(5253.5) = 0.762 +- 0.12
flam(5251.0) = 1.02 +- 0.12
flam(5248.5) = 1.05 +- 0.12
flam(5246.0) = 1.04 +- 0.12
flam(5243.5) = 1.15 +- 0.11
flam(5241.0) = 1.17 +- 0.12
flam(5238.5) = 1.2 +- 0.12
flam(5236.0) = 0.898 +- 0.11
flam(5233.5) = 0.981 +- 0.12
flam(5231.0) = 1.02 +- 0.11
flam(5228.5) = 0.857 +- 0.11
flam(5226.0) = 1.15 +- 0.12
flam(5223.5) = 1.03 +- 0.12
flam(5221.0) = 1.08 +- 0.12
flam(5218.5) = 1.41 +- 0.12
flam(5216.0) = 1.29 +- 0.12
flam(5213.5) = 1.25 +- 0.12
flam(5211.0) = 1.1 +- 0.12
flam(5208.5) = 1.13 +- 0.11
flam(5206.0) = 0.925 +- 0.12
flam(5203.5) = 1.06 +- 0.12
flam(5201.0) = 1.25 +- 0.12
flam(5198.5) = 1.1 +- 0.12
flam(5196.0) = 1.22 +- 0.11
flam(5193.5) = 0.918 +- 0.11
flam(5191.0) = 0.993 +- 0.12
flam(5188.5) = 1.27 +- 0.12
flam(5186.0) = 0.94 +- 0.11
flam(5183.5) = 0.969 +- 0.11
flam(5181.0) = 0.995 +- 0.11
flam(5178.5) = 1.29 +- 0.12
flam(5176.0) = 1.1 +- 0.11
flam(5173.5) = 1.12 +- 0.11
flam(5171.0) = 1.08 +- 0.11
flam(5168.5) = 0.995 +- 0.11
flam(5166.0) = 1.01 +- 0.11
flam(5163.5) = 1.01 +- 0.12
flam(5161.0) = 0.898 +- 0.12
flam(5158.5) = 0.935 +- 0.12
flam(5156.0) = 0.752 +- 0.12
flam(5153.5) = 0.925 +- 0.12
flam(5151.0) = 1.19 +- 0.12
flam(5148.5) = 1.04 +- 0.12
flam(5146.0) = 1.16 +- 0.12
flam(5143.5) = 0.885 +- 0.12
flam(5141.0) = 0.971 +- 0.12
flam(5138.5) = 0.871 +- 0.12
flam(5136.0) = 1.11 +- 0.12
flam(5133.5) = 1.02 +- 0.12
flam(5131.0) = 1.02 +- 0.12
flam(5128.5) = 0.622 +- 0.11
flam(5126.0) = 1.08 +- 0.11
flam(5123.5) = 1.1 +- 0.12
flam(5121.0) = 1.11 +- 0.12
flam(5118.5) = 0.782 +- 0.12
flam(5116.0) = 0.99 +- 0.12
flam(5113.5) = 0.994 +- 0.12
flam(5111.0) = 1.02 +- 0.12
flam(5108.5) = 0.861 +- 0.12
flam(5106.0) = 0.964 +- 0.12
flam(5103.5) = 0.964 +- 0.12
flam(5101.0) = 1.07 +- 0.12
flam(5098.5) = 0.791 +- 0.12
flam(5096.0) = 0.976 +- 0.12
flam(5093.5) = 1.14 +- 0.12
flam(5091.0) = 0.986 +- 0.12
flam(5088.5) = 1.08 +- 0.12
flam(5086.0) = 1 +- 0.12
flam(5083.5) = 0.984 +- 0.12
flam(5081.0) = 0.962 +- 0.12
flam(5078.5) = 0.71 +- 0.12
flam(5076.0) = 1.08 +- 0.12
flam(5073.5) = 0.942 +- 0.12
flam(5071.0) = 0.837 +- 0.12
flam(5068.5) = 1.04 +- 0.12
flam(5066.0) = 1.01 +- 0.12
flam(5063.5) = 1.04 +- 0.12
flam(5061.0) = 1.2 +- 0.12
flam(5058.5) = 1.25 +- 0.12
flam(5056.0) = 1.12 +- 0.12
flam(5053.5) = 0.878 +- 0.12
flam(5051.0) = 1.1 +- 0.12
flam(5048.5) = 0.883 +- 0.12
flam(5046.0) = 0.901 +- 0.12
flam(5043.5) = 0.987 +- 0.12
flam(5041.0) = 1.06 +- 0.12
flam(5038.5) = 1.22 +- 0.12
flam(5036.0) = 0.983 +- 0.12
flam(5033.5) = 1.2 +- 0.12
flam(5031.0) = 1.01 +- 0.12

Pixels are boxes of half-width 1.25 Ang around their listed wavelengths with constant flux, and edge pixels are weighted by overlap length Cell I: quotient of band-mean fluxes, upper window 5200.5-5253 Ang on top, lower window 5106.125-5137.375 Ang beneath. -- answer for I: 1.1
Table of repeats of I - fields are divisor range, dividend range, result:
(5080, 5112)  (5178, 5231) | 1.12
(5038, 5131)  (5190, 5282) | 1.07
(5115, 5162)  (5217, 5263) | 1.09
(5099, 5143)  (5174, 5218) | 1.15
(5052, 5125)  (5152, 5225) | 1.07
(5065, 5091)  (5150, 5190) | 1.07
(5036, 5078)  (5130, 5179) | 0.99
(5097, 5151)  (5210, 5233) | 1.15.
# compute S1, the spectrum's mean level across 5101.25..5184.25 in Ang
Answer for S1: 0.996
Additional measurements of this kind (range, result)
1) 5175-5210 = 1.08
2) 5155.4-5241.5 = 1.07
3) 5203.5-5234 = 1.1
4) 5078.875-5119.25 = 0.969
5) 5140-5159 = 0.984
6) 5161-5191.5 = 1.06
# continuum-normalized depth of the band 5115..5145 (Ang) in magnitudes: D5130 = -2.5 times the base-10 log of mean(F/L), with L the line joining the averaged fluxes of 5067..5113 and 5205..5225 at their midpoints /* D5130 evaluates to 0.07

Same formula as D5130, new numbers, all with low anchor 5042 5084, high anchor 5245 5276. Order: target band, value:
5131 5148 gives -0.02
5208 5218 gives -0.22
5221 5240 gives -0.04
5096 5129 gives 0.04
